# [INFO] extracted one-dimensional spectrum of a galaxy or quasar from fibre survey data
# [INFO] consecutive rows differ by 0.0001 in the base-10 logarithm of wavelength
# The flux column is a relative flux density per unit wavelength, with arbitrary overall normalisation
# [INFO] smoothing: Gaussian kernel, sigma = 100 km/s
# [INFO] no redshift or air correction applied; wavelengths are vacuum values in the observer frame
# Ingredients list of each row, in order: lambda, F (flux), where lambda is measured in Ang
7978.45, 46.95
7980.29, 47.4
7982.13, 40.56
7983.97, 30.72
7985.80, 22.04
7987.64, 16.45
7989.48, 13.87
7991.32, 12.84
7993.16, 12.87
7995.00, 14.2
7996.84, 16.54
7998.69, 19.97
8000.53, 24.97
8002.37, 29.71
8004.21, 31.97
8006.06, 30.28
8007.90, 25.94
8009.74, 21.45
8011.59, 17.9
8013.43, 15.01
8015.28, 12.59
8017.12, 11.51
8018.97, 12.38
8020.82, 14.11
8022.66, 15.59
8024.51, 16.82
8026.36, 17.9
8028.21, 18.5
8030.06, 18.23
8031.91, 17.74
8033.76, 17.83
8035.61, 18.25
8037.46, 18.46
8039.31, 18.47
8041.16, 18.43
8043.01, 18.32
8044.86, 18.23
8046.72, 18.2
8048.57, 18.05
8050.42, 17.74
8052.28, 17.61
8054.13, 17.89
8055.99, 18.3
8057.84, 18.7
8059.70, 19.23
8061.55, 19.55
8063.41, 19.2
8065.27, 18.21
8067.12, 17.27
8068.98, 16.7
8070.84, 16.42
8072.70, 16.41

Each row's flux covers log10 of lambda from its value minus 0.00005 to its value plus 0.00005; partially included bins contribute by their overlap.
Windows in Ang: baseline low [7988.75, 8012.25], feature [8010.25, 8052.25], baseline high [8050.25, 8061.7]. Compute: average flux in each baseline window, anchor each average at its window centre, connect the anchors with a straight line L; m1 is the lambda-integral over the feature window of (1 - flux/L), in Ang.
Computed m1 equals 5.7 Ang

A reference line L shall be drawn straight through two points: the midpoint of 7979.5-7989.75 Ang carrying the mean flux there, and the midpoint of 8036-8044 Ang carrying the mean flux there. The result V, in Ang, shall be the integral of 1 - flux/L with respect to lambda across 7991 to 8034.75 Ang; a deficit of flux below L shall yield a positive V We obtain 9.1 Ang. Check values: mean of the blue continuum 29.2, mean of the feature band 18.7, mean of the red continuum 18.4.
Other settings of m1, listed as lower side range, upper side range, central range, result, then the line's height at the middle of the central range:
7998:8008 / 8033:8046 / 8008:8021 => 4.7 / 24.5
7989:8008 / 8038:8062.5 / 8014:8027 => 3.6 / 20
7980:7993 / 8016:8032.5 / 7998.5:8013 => -3.7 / 20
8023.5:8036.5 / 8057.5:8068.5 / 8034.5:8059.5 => 0.0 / 18.3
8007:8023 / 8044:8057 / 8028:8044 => -0.9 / 17.3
